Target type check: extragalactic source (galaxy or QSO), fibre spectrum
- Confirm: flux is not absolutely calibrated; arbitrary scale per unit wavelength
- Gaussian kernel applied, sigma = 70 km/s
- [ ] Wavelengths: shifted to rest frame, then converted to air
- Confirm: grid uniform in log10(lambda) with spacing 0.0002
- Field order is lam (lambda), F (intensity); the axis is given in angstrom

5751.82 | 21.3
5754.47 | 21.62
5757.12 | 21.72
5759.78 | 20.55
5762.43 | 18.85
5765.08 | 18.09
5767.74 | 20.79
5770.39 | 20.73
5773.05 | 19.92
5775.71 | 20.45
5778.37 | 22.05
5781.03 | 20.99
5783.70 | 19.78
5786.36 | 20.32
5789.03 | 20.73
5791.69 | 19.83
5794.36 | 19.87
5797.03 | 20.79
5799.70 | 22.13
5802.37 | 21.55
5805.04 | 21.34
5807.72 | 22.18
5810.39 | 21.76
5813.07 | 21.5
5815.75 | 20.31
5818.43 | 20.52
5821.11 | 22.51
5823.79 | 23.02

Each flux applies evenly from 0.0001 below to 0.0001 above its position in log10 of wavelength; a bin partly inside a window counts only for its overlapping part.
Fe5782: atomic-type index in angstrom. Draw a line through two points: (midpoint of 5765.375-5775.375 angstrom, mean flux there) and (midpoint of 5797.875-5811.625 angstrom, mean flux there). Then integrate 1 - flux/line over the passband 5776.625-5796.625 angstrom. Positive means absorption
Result 0.4 angstrom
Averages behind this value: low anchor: 20.2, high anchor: 21.8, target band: 20.5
